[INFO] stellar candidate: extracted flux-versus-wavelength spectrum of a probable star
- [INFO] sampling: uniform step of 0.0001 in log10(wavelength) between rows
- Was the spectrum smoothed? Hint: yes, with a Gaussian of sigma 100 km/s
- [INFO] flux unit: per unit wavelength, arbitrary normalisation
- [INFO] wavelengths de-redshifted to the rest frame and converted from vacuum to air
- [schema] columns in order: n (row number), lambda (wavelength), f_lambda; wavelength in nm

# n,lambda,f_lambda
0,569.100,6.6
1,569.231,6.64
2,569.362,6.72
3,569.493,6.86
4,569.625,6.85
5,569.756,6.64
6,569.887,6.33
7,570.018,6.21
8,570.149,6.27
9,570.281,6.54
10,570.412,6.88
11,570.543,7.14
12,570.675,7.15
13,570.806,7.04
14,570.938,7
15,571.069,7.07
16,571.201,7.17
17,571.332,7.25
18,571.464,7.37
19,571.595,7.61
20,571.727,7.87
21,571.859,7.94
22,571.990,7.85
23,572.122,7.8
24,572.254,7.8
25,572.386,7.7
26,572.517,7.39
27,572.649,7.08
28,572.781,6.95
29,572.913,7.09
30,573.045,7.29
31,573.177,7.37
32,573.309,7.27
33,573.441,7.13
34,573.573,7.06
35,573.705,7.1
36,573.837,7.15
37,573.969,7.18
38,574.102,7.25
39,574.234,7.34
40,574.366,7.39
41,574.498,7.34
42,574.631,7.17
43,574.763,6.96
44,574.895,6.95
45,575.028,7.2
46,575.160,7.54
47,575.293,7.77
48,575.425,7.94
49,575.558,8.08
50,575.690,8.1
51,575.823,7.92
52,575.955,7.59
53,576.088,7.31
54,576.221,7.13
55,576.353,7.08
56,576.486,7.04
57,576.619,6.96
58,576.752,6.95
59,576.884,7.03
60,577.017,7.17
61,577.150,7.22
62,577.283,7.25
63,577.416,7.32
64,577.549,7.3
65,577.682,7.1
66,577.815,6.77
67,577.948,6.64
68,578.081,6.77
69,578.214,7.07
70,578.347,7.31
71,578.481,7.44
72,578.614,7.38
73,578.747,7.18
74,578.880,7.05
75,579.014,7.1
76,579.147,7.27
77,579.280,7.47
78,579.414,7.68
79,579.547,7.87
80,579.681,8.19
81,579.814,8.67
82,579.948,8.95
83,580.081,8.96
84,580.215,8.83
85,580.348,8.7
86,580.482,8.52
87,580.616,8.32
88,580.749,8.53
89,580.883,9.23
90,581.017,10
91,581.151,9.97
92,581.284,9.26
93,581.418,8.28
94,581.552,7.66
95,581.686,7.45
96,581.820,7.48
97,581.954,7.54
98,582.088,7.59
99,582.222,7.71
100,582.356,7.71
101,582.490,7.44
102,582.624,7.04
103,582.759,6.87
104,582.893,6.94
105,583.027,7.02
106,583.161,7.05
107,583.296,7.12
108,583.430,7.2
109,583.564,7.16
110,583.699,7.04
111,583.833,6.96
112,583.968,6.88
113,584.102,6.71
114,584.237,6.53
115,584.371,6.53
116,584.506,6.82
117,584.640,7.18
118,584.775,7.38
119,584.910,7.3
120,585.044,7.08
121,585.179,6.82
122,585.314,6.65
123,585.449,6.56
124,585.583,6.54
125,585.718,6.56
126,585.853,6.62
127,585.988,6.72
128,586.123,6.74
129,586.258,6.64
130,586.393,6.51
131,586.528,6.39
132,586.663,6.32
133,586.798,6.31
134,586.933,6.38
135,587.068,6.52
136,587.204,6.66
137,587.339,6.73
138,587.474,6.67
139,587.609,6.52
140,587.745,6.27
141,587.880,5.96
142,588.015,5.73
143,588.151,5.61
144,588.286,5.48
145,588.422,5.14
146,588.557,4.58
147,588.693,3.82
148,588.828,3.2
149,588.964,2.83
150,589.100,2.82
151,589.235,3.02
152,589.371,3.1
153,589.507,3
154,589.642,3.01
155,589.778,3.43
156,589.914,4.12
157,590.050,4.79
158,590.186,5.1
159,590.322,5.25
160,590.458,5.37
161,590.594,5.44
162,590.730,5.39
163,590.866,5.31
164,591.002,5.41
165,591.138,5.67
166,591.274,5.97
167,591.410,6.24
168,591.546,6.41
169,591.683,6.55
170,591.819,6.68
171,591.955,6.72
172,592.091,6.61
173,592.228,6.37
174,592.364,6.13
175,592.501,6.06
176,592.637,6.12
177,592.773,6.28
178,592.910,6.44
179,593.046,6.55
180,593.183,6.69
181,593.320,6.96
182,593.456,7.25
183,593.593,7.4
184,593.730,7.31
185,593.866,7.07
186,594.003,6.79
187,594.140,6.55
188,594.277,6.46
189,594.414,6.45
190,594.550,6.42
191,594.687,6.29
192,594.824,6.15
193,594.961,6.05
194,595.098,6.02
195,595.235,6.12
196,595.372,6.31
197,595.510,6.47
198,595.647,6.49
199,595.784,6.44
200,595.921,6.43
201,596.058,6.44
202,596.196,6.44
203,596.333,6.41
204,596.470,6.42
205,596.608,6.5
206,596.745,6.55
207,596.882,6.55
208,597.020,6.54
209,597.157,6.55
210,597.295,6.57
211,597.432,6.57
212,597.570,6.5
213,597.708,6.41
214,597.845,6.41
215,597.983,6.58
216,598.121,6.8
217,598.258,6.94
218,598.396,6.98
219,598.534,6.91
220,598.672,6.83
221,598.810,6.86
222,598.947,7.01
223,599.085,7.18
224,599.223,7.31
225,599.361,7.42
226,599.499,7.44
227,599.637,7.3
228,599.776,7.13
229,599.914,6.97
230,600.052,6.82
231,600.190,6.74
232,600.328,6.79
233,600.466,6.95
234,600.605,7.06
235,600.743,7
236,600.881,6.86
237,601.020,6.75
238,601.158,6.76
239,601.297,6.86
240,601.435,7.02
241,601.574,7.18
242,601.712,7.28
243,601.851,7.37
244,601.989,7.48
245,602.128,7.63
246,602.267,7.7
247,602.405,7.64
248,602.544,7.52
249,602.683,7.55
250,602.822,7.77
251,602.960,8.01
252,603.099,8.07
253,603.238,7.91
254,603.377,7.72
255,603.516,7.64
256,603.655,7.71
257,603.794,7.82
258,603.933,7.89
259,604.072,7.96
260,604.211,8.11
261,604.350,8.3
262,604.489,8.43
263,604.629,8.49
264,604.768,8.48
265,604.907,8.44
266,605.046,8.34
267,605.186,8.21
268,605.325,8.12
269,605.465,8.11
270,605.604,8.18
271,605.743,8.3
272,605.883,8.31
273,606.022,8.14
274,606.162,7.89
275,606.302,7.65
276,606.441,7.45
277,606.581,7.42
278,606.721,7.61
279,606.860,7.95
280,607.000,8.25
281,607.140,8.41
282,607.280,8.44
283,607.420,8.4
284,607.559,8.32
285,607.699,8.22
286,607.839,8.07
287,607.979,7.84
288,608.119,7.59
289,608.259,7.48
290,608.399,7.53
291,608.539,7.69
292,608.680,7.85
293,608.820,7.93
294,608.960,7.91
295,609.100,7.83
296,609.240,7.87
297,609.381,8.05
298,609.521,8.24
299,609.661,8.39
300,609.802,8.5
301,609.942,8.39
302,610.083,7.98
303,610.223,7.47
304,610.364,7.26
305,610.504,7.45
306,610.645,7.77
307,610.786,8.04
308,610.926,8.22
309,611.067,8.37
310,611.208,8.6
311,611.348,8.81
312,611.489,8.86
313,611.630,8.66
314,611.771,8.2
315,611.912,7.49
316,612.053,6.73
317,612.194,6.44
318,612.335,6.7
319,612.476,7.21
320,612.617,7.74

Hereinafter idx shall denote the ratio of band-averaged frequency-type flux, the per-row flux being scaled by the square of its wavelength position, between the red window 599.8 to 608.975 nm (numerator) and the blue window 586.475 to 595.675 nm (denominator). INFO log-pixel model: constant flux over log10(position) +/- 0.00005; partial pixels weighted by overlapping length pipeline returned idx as 1.4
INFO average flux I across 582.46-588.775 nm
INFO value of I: 6.53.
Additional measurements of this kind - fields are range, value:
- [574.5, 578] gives 7.29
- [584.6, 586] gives 6.85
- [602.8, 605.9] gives 8.1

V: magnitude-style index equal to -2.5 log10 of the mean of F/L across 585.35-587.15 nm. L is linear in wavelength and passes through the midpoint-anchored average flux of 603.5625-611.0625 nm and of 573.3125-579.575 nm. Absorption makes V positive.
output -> 0.15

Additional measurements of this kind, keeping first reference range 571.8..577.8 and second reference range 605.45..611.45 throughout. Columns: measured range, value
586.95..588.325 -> 0.21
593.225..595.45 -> 0.17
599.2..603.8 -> 0.08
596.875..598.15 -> 0.19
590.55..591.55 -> 0.32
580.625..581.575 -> -0.20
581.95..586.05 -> 0.08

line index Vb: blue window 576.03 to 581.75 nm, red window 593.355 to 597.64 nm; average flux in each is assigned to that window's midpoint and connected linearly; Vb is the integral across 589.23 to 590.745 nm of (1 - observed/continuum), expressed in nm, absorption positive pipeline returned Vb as 0.58 nm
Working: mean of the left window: 7.76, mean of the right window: 6.54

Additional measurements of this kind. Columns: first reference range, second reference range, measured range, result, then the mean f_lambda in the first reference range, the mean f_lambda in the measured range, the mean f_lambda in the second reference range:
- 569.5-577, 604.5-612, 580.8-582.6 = -0.191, 7.24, 8.23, 8.06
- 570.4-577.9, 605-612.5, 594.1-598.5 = 0.715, 7.31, 6.47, 7.95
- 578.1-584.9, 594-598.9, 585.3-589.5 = 0.941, 7.67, 5.61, 6.5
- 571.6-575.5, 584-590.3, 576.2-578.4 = -0.049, 7.38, 7.06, 5.68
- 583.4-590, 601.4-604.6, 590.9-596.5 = 0.185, 5.84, 6.43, 7.74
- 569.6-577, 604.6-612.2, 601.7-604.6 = 0.037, 7.25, 7.81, 8.02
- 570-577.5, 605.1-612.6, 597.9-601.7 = 0.385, 7.28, 6.98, 7.94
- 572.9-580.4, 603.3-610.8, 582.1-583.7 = 0.071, 7.43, 7.21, 8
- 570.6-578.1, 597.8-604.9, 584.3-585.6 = 0.077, 7.31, 6.9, 7.37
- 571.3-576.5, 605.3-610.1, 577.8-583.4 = -0.212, 7.41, 7.82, 8.01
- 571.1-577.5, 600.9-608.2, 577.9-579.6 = 0.042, 7.36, 7.25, 7.85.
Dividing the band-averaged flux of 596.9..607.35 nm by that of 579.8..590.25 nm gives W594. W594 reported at 1.1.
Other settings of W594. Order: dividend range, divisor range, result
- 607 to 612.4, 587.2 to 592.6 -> 1.52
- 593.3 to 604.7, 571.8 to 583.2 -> 0.93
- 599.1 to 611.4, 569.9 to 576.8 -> 1.07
